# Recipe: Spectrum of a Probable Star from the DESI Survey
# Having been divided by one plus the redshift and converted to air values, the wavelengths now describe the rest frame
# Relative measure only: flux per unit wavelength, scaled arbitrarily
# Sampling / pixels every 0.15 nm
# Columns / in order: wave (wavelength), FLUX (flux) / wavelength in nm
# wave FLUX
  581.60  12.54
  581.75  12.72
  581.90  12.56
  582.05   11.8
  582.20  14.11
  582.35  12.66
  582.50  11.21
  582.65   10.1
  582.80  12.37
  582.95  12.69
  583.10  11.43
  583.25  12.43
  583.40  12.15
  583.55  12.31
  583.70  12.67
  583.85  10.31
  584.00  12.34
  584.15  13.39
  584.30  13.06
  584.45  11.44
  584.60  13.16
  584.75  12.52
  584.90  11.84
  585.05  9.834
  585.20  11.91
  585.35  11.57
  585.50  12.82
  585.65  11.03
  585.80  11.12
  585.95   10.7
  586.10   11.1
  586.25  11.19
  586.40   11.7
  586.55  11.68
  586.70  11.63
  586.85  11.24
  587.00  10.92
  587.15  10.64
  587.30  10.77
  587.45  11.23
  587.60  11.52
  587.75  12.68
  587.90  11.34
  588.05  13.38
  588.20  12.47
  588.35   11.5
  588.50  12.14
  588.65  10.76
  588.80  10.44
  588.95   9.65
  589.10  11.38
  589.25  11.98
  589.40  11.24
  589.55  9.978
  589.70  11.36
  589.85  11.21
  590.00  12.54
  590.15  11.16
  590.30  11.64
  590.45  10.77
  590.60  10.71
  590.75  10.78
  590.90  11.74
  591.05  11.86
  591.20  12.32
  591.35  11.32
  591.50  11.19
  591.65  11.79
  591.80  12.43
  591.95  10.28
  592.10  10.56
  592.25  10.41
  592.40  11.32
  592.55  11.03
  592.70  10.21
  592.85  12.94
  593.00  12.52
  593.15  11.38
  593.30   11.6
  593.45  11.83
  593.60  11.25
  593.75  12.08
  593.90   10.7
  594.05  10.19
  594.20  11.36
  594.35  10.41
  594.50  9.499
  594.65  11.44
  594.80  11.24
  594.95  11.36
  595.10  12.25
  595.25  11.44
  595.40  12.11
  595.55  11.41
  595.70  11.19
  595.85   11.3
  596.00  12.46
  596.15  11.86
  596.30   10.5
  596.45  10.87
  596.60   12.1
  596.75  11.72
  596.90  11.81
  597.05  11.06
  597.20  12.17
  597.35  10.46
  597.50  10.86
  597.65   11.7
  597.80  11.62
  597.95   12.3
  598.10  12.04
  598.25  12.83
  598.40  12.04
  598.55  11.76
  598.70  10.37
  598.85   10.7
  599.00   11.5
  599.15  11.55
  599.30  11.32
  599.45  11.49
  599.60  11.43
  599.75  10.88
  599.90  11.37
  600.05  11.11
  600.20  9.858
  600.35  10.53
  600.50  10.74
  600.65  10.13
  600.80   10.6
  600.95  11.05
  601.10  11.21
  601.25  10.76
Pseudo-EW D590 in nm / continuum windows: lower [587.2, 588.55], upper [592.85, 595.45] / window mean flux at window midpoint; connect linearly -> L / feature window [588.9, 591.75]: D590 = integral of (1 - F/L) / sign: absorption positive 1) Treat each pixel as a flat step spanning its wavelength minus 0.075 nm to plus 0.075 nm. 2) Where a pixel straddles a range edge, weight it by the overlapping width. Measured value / 0.09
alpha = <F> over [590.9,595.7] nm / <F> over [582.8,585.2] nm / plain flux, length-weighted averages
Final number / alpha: 0.94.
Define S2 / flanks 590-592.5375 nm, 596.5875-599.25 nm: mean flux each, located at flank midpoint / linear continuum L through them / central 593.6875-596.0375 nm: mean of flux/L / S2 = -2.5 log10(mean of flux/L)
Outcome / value 0.02 mag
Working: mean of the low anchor 11.3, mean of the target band 11.3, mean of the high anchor 11.6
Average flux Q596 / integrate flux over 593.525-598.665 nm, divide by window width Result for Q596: 11.4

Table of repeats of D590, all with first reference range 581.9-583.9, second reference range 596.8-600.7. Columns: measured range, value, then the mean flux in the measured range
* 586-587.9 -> 0.08 nm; 11.3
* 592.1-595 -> 0.09 nm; 11.2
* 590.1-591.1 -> 0.04 nm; 11.2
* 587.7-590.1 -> 0.06 nm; 11.5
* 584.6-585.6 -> 0.01 nm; 11.8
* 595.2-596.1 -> -0.02 nm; 11.7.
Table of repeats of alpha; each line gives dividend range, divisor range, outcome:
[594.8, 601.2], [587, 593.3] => 1.00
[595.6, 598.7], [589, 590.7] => 1.03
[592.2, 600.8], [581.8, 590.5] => 0.97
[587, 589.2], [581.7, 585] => 0.93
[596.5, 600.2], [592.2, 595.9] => 1.01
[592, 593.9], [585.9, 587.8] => 1.01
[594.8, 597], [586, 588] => 1.02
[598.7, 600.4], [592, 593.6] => 0.97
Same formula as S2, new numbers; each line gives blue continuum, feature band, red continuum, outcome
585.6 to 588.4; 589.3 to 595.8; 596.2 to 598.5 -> 0.023 mag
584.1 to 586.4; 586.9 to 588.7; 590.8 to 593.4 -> 0.003 mag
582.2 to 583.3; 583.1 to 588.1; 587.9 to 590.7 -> -0.002 mag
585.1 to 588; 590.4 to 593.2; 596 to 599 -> 0.012 mag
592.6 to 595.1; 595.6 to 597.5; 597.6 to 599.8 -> 0.001 mag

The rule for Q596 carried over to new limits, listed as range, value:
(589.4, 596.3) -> 11.3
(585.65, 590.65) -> 11.3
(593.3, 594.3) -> 11.2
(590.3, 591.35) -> 11.4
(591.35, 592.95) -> 11.2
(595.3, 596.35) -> 11.6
